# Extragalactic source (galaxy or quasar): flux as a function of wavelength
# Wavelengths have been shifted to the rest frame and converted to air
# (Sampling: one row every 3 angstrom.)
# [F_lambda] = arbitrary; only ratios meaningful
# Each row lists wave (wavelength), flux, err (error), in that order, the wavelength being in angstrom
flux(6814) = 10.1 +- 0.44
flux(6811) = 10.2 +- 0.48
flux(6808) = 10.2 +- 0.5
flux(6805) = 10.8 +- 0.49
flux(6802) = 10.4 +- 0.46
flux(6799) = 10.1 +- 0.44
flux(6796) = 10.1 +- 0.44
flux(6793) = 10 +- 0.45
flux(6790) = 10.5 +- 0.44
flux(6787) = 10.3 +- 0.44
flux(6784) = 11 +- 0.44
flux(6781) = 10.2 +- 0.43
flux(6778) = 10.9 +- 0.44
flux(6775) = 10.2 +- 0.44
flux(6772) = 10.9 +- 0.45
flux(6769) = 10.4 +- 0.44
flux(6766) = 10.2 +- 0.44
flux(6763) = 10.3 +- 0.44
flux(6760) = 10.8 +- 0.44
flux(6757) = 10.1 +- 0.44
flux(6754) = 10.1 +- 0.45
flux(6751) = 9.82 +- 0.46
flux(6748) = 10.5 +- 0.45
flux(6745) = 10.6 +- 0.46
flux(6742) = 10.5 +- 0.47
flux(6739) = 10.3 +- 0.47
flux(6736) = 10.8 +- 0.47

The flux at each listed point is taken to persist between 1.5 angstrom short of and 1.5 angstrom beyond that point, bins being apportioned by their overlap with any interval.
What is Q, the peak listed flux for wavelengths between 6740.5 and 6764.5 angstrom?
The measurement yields 10.8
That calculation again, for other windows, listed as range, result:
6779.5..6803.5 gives 11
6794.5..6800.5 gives 10.1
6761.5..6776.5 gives 10.9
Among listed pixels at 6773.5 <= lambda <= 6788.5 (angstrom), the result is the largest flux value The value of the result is 11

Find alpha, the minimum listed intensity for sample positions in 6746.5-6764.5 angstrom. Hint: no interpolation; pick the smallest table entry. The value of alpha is 9.82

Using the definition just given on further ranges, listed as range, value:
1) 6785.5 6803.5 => 10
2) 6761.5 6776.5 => 10.2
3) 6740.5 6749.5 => 10.5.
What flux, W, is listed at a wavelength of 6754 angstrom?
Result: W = 10.1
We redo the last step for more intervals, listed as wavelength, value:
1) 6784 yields 11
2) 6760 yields 10.8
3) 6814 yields 10.1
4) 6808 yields 10.2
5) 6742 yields 10.5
